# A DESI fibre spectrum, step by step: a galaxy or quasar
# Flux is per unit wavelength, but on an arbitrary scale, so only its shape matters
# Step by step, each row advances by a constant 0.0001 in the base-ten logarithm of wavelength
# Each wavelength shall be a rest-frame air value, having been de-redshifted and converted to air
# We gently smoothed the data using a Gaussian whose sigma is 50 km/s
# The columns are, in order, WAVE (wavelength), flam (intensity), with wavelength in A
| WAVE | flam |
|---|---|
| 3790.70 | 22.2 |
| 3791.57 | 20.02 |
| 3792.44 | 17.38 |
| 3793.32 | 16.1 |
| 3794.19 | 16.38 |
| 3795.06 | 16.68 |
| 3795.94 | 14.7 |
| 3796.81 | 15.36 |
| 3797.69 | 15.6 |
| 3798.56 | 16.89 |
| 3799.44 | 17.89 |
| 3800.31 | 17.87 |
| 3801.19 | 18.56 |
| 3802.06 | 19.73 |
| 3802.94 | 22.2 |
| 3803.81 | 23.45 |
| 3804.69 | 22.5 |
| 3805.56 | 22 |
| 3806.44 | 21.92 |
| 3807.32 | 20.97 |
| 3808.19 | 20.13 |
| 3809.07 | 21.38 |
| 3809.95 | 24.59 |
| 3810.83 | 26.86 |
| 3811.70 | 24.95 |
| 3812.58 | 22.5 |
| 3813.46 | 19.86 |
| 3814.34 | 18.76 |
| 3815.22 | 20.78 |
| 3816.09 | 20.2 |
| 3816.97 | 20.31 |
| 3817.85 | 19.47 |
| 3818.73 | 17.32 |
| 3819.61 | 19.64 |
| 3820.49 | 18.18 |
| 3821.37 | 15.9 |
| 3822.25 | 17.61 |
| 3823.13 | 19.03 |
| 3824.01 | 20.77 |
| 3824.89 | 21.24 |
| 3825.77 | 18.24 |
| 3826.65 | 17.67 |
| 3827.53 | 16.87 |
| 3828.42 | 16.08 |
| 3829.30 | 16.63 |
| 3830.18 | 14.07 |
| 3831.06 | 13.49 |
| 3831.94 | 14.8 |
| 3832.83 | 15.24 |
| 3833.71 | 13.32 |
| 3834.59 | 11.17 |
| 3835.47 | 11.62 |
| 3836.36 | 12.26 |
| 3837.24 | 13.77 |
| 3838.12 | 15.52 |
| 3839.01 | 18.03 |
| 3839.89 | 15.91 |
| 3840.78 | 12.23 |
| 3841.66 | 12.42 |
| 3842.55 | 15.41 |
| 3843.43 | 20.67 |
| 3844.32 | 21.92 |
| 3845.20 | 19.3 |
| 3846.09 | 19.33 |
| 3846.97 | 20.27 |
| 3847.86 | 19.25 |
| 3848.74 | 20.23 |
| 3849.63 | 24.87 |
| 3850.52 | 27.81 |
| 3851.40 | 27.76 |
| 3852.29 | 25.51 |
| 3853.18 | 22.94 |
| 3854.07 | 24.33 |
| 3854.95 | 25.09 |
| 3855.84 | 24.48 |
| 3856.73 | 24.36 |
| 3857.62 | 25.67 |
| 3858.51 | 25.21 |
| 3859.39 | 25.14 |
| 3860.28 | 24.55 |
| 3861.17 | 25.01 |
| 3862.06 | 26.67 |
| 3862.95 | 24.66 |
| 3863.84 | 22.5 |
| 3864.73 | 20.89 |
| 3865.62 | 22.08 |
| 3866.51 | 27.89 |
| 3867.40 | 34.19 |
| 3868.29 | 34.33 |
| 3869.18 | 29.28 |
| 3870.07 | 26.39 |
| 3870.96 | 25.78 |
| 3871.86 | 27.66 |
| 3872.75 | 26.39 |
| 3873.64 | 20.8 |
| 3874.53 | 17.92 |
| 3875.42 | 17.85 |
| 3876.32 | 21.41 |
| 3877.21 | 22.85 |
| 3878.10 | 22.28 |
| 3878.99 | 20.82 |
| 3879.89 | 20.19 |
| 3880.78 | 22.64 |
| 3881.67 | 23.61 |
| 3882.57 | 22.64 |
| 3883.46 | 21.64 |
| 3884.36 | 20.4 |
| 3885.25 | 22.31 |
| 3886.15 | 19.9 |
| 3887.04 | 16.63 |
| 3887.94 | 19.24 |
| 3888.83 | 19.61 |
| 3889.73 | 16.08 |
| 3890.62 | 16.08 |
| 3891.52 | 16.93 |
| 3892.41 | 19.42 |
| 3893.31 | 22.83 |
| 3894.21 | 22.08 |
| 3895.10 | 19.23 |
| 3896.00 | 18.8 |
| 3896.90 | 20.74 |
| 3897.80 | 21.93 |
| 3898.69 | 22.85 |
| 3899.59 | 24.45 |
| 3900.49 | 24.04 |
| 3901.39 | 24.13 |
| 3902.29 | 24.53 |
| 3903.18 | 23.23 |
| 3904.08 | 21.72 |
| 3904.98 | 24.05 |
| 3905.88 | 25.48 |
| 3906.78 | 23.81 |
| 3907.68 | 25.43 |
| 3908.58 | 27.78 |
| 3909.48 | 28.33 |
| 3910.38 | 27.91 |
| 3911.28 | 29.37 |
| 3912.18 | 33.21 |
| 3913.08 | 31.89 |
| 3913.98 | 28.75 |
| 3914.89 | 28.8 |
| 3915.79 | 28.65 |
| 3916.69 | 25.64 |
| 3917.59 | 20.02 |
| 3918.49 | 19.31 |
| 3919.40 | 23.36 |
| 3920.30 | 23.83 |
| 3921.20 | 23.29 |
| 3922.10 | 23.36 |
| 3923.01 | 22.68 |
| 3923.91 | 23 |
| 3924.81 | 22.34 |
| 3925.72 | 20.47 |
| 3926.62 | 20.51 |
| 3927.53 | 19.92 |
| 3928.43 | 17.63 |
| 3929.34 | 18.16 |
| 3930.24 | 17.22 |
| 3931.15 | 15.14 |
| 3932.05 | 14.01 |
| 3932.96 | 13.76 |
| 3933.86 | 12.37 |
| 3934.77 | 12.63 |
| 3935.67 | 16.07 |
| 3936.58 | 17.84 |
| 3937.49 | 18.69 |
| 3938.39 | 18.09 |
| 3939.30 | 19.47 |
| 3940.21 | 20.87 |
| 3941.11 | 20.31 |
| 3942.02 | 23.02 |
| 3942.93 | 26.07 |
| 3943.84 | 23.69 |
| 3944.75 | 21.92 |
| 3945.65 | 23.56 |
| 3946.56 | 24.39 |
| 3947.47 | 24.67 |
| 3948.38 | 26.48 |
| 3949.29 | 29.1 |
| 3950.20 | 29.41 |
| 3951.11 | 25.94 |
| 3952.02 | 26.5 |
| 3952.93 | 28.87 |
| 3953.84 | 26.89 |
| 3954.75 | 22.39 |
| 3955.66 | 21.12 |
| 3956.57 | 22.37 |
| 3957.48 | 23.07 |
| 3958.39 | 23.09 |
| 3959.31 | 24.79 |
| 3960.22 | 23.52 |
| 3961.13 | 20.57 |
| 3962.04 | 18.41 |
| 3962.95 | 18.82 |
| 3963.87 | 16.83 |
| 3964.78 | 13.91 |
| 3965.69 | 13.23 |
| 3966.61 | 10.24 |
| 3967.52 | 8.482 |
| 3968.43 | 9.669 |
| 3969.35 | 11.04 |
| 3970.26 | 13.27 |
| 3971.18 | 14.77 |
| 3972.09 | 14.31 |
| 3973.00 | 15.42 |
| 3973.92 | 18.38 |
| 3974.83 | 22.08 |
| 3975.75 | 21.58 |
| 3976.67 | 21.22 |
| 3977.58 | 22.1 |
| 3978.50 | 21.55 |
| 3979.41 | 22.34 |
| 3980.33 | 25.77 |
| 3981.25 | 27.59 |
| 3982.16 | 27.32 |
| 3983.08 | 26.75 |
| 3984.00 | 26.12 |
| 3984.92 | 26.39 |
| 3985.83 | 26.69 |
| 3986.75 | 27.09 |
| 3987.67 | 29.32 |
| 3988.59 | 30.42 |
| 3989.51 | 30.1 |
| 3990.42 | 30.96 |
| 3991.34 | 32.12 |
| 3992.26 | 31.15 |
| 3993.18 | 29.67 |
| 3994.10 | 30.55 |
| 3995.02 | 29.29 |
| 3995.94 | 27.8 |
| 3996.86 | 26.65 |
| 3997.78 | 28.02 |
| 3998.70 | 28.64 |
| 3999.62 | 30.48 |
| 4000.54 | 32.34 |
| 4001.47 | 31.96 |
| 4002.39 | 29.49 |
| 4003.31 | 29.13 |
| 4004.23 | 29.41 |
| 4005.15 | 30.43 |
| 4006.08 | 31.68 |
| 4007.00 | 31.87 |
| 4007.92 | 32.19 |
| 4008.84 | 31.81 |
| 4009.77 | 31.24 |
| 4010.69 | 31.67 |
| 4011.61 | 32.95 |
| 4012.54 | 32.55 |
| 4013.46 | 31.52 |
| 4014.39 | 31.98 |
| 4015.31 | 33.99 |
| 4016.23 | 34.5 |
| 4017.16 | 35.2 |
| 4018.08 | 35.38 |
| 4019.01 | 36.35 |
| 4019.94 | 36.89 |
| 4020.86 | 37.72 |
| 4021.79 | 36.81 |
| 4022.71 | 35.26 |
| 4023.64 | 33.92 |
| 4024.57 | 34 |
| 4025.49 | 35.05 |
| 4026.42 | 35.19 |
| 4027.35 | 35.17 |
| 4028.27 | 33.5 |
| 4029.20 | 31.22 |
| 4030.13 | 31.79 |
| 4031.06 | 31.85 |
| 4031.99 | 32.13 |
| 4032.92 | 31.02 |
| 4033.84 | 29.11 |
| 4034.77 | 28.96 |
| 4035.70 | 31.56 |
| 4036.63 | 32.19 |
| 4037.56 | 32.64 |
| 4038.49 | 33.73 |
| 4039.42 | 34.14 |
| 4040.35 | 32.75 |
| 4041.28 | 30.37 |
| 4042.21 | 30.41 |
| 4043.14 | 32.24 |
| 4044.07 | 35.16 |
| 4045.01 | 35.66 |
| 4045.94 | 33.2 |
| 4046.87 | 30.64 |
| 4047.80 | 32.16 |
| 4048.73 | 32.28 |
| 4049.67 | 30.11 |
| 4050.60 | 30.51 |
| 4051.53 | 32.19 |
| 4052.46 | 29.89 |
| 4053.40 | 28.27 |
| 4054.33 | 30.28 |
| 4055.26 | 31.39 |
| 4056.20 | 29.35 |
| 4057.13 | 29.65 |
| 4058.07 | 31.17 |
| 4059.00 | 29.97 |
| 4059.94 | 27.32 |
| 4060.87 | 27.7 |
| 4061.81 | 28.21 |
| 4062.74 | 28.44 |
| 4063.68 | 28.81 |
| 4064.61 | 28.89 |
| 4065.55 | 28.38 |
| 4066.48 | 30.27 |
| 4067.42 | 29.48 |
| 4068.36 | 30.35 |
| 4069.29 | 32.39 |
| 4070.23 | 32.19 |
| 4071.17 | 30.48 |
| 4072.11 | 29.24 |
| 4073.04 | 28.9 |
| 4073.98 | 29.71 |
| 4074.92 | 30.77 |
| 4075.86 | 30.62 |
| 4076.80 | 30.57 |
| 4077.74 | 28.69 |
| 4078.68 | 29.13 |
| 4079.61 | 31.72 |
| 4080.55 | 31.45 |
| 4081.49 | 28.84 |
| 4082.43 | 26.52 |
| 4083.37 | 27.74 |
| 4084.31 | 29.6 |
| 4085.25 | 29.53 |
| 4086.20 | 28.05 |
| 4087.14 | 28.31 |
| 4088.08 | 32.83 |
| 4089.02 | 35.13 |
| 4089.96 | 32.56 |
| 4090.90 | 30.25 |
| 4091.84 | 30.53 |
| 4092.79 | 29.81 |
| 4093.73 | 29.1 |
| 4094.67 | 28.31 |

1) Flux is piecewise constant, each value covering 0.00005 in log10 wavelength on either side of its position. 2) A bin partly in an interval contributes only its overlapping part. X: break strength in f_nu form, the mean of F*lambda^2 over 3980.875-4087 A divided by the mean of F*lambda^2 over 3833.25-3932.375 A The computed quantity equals 1.50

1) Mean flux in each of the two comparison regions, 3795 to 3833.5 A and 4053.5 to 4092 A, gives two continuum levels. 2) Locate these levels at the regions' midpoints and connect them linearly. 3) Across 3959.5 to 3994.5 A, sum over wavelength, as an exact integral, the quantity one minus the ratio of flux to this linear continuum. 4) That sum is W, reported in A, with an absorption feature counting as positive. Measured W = 5.5 A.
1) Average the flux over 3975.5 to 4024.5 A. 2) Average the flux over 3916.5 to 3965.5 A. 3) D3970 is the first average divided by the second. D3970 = 1.42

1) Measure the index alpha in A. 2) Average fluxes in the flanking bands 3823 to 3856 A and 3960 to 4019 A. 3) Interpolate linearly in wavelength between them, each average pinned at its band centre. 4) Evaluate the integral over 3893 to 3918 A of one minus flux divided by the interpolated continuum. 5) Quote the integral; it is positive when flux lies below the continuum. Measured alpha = -3.88 A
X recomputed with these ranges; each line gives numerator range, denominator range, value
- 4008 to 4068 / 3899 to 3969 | 1.53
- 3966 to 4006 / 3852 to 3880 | 1.07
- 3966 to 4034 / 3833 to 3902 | 1.41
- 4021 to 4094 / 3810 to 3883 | 1.65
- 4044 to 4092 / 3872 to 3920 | 1.44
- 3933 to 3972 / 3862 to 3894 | 0.92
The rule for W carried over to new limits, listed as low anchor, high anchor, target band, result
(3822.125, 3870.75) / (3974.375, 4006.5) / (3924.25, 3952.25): 5.18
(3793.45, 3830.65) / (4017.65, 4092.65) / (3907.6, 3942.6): 4.15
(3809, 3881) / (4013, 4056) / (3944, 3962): 2.06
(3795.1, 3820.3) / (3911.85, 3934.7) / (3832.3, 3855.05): 2.26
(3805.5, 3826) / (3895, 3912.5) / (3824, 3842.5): 5.32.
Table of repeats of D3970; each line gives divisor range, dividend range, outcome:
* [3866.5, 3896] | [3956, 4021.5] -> 1.17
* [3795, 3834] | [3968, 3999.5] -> 1.29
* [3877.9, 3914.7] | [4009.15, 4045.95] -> 1.45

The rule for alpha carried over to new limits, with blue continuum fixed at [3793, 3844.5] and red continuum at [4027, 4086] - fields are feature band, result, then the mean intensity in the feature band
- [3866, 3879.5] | -2.68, 25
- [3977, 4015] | -2.38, 29.2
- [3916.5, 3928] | 0.72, 22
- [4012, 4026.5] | -3.07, 34.7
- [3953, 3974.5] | 6.57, 17.8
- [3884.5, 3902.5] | 1.22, 20.5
